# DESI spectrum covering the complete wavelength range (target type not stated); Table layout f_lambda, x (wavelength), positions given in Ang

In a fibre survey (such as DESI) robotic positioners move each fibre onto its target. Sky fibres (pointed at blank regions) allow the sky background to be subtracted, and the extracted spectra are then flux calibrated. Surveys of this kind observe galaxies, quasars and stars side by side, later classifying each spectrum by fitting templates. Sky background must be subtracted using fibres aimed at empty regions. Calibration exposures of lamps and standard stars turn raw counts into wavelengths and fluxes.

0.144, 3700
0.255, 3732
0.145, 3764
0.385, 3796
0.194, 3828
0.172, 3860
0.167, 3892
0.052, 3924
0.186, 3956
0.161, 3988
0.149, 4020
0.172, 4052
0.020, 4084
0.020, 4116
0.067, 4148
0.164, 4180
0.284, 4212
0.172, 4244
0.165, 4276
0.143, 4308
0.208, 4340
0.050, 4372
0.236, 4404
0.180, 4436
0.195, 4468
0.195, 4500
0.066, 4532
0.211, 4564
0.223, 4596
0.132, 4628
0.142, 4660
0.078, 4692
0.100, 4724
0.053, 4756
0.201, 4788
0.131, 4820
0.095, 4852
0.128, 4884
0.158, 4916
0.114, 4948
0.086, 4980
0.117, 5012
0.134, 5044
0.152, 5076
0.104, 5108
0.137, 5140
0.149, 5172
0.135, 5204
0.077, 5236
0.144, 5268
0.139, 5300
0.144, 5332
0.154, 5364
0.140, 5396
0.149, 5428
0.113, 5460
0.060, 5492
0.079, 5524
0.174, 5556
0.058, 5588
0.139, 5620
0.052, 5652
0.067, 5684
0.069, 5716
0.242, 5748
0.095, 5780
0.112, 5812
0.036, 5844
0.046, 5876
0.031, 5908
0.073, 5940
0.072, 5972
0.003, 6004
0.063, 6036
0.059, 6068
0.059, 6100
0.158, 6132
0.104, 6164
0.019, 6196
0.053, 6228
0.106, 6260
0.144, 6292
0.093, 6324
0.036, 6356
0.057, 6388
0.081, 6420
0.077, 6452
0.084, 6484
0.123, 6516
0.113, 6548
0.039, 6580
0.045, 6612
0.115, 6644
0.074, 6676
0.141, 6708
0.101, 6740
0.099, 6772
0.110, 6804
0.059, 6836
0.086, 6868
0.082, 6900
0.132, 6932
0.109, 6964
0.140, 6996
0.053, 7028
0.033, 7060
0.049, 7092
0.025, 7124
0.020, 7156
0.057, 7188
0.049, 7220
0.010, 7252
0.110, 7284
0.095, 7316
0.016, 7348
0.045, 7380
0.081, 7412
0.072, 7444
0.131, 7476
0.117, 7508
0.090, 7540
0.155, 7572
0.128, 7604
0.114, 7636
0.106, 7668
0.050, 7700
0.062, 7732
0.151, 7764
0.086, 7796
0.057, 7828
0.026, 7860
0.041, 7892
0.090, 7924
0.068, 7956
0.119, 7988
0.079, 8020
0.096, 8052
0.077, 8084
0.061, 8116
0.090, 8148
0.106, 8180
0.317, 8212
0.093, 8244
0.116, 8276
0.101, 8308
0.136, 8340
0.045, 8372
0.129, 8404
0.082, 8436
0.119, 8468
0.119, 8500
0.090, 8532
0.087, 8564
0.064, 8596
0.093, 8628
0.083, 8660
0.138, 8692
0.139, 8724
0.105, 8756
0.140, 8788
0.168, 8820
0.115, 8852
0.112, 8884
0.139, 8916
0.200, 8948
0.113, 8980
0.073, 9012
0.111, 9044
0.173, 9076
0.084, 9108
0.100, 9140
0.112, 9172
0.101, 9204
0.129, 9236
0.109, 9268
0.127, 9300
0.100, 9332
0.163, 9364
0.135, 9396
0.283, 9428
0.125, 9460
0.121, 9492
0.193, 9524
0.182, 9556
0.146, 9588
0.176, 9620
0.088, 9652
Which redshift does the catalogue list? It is 1.202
